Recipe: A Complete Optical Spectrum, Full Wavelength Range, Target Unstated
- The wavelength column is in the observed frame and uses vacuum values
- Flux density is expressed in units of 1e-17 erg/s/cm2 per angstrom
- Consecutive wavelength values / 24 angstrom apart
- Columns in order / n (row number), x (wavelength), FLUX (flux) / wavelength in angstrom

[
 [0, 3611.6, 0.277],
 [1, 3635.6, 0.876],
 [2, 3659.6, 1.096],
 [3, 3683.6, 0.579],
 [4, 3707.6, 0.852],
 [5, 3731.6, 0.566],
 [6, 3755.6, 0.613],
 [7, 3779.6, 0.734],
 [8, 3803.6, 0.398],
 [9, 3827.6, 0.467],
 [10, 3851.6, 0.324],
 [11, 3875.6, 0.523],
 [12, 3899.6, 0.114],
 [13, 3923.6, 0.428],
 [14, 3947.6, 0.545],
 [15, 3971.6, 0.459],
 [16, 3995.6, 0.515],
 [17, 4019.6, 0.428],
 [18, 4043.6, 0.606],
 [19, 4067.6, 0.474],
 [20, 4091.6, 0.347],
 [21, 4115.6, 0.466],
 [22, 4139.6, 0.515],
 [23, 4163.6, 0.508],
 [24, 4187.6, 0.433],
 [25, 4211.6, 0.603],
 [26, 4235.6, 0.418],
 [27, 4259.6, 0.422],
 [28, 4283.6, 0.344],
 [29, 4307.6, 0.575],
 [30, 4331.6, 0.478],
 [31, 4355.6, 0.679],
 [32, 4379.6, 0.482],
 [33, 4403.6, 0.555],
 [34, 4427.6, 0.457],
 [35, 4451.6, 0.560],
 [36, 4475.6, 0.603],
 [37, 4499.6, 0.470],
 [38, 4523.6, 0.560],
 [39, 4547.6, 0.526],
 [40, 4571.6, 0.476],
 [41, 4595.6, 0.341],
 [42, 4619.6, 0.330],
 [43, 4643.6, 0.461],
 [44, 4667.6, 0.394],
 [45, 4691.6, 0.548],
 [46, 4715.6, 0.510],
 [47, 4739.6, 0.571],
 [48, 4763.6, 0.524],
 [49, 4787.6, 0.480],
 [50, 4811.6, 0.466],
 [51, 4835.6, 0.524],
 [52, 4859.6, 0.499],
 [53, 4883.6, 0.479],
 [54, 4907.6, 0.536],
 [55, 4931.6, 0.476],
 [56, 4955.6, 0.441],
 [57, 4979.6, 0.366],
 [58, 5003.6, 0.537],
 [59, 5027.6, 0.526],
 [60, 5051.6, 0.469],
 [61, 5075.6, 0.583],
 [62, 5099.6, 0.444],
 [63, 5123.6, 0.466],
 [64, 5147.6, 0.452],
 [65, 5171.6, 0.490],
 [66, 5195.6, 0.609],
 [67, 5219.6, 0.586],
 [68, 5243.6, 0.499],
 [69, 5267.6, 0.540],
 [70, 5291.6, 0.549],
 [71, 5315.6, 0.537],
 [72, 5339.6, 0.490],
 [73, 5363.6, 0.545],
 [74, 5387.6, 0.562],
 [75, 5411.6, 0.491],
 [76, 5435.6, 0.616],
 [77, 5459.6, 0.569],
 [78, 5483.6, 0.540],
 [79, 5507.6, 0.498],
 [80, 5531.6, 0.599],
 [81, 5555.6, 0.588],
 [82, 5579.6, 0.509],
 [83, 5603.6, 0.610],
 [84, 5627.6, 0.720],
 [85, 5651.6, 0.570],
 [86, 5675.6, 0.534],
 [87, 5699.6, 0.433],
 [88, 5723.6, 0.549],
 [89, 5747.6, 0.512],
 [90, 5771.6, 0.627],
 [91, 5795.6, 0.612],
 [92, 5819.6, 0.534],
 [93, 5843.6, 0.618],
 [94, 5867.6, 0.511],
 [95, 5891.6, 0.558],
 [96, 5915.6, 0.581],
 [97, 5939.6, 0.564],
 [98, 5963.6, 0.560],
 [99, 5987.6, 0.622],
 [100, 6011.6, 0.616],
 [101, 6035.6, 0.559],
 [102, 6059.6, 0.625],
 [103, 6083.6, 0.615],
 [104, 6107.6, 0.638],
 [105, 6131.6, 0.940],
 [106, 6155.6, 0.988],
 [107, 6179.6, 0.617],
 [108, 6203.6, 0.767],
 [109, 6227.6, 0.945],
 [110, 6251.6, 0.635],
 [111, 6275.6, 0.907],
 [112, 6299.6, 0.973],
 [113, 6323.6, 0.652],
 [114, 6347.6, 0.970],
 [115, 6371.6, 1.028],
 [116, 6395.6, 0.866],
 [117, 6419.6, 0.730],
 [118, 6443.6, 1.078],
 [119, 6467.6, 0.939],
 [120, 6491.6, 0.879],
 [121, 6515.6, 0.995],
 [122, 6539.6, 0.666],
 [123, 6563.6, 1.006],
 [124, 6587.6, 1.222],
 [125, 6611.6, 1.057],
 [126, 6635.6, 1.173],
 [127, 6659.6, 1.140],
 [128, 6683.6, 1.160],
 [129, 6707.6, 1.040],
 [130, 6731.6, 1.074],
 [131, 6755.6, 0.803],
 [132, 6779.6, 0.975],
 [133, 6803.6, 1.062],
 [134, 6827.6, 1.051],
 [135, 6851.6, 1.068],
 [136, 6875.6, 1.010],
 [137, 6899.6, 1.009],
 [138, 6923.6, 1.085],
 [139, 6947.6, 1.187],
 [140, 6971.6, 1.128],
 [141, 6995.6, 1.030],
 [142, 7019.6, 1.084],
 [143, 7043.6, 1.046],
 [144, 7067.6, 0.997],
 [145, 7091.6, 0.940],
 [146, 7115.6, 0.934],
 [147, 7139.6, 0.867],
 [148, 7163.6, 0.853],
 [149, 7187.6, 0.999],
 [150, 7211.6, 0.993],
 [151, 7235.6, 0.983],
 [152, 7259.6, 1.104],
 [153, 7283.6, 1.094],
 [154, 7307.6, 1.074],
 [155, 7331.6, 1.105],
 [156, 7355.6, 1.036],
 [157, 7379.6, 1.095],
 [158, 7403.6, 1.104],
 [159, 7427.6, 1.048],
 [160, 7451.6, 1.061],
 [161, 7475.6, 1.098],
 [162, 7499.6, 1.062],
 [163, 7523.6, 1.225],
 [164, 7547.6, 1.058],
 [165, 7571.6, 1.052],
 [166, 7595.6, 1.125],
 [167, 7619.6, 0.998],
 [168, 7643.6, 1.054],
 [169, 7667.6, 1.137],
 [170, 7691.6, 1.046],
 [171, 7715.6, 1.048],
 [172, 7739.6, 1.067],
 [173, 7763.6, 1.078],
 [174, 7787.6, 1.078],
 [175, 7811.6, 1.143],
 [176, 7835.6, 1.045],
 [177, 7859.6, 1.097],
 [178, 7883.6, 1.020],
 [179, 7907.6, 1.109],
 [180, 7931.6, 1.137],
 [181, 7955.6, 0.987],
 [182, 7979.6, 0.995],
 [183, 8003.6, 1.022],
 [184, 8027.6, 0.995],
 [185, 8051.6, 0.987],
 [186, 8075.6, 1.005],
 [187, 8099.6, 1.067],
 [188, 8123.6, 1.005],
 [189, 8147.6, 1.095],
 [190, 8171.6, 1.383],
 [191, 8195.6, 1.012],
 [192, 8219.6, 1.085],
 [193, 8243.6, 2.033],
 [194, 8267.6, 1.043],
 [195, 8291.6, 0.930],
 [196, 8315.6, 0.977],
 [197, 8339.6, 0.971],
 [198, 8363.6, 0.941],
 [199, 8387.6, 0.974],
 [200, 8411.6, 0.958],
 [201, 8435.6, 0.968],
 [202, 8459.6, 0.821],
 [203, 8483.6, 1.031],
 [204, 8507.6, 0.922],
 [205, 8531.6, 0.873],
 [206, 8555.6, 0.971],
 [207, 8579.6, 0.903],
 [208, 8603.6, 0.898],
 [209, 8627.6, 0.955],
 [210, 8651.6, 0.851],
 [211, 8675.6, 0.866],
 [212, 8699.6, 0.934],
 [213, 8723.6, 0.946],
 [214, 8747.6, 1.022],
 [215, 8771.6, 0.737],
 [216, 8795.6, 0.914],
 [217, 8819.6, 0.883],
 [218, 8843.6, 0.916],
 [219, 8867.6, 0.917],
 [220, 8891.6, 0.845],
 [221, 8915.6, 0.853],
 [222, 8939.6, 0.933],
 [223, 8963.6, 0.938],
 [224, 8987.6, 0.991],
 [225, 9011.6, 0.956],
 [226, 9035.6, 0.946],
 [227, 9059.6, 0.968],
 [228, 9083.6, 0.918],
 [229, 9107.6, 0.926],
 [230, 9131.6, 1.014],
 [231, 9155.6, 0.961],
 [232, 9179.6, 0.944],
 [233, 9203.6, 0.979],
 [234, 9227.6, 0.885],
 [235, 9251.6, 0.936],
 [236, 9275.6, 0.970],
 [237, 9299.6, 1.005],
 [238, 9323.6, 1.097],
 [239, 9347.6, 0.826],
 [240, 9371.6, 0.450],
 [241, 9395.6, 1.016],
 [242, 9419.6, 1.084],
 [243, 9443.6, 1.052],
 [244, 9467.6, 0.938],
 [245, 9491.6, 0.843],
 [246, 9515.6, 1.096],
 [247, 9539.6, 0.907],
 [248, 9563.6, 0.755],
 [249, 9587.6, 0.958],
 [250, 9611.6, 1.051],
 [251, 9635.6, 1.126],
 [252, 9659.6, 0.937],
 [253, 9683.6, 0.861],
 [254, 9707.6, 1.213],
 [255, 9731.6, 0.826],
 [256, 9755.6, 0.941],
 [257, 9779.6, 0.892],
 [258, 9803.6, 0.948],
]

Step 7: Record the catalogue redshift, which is 0.65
